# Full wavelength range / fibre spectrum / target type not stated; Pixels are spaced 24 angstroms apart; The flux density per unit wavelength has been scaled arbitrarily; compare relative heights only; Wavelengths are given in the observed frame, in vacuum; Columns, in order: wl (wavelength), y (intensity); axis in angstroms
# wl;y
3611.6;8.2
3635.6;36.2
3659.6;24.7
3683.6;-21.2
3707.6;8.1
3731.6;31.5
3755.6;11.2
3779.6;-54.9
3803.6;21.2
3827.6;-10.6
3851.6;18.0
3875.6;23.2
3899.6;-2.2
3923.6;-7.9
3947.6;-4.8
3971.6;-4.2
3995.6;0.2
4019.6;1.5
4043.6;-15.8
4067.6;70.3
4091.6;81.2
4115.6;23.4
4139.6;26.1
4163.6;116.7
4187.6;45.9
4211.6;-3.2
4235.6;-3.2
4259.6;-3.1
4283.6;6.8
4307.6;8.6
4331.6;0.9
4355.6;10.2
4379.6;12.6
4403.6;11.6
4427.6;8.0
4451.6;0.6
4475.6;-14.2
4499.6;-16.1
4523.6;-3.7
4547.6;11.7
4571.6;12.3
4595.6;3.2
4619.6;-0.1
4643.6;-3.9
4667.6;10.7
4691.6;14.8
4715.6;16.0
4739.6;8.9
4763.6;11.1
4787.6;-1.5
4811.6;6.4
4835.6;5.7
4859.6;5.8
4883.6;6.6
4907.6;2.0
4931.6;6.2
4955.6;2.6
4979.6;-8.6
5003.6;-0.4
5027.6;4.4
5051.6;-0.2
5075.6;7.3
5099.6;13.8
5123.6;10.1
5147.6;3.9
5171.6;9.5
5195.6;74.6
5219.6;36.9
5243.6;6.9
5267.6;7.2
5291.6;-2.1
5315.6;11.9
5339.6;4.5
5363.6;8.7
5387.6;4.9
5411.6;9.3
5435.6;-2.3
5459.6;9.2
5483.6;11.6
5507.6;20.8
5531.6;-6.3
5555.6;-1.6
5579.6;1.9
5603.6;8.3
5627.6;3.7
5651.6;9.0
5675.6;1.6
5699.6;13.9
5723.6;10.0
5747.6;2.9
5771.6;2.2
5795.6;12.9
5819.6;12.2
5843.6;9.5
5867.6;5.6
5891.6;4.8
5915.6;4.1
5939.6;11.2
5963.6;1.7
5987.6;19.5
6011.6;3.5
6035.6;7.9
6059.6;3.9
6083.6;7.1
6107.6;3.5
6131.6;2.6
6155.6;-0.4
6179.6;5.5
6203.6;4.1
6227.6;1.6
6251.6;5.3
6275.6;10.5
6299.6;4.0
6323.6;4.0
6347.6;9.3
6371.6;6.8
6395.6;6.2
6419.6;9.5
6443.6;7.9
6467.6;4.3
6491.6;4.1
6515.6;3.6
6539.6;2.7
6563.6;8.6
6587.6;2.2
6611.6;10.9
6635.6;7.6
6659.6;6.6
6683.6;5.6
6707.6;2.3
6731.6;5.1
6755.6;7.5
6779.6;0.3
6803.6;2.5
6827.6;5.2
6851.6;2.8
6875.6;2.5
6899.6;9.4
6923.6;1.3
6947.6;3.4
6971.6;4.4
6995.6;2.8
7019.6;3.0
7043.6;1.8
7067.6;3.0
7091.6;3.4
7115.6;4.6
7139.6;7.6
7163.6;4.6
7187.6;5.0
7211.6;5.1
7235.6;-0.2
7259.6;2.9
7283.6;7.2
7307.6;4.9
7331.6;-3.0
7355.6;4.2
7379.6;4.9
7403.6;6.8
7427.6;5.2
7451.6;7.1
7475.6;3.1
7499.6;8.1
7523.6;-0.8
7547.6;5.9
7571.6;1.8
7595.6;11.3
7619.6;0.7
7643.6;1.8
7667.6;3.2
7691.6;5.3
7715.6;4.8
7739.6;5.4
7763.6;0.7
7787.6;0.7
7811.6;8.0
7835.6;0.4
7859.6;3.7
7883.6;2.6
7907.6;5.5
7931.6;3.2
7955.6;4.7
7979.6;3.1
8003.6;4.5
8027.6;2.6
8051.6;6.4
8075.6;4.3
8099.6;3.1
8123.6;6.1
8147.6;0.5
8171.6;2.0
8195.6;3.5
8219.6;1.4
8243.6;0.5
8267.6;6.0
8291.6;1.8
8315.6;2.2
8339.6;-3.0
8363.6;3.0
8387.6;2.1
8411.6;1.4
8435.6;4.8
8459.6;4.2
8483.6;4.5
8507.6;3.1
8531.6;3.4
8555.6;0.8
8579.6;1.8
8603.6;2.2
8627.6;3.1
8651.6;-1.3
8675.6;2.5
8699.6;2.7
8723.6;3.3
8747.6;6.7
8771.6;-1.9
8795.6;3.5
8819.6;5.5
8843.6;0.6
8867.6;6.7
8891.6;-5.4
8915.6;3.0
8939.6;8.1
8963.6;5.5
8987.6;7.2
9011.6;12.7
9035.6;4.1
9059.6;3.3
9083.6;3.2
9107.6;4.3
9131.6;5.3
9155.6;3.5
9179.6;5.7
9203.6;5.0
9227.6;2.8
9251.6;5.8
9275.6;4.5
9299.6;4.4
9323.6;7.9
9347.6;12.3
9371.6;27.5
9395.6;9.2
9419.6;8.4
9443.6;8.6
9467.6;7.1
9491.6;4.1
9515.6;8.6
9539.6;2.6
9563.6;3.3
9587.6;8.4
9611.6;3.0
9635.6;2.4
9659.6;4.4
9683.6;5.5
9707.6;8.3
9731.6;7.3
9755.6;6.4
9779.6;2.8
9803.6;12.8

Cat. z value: 2.360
